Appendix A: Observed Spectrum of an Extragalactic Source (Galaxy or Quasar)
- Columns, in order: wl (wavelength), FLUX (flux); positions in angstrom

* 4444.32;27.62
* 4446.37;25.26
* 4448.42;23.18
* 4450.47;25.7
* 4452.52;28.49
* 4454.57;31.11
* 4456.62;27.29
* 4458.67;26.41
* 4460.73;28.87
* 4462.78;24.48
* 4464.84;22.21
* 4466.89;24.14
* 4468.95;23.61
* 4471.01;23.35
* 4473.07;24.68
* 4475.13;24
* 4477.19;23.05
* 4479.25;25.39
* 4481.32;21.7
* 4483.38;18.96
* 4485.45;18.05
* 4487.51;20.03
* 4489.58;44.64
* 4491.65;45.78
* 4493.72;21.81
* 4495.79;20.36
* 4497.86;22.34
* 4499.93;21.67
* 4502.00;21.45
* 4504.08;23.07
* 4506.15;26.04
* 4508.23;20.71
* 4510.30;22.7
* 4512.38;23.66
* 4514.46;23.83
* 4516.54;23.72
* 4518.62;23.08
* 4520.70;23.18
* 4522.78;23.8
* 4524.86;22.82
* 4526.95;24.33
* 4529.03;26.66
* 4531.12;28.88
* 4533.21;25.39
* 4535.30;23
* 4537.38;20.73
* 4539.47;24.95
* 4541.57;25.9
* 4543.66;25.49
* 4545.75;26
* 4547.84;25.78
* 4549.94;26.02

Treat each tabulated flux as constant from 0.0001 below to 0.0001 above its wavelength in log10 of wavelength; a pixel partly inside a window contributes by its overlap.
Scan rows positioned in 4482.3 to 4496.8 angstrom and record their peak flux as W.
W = 45.78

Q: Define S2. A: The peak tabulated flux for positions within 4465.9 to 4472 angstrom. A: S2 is 24.14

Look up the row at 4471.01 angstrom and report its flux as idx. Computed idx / 23.35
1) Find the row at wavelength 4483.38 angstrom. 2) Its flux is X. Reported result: 18.96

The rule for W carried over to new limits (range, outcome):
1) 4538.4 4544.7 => 25.9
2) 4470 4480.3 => 25.39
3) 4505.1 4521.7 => 26.04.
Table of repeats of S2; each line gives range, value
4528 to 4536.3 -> 28.88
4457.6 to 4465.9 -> 28.87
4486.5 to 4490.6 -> 44.64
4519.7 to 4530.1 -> 26.66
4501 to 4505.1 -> 23.07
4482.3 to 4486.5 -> 18.96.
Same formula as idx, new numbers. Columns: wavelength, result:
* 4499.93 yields 21.67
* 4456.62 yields 27.29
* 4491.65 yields 45.78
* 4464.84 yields 22.21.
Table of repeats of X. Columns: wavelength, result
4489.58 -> 44.64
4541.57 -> 25.9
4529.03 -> 26.66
